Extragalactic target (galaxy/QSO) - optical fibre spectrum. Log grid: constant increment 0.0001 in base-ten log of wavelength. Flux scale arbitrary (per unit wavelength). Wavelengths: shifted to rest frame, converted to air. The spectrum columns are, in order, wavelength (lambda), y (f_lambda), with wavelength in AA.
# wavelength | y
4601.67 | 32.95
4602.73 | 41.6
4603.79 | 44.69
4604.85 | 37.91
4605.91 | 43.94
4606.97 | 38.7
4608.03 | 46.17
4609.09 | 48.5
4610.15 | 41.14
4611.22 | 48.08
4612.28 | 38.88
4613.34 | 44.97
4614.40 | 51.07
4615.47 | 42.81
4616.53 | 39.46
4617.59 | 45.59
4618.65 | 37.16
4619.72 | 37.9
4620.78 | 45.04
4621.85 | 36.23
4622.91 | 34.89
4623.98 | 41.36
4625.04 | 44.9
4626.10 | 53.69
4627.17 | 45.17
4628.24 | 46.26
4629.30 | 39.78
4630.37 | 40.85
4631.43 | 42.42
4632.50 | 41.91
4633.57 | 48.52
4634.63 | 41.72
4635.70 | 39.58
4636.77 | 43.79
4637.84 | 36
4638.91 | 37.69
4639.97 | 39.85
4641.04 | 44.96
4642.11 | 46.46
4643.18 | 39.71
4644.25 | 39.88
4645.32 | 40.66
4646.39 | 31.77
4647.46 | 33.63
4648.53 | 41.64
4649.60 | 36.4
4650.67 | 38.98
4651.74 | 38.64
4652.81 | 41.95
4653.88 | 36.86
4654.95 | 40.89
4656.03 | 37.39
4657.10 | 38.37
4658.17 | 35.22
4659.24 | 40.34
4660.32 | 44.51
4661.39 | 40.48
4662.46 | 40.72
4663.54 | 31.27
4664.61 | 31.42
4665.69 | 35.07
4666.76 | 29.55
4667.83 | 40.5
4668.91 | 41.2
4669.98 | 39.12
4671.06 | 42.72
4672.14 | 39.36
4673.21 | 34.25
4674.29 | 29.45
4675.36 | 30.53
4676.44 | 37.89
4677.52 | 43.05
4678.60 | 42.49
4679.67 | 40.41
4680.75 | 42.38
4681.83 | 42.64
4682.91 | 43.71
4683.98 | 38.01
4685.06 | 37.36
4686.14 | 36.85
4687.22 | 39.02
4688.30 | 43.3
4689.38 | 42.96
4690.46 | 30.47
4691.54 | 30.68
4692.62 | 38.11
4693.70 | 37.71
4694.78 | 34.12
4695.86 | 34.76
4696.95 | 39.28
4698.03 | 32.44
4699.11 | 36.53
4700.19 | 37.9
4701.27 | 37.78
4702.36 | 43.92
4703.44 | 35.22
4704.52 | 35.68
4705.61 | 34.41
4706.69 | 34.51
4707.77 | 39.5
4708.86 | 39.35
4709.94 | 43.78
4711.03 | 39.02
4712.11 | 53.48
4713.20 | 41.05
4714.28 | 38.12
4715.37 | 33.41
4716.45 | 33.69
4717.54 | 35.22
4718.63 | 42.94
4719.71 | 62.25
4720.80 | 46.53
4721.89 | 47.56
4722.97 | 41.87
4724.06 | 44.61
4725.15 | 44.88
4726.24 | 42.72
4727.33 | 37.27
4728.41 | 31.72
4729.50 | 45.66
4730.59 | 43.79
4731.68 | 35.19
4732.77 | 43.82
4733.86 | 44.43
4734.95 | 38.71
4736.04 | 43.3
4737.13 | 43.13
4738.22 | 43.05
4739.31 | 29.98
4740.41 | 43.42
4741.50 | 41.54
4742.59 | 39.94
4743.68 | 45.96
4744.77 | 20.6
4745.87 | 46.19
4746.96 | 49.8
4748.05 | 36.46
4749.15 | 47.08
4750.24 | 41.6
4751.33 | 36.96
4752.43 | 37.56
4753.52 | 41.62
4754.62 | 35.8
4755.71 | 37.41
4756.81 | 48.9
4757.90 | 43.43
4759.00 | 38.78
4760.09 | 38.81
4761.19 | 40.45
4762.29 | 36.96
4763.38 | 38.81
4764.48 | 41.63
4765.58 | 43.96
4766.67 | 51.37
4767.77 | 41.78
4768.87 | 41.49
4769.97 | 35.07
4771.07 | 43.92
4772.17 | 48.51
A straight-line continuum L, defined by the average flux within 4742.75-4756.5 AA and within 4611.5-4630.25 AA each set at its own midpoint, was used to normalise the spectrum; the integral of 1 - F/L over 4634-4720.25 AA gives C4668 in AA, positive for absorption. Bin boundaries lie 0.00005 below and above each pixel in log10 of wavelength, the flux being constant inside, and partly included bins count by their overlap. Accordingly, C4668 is 5.7 AA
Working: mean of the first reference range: 42.7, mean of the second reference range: 39.9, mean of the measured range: 38.7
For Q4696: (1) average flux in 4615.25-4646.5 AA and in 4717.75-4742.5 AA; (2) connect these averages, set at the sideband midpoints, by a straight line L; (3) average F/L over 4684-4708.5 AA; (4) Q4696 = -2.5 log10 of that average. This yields 0.14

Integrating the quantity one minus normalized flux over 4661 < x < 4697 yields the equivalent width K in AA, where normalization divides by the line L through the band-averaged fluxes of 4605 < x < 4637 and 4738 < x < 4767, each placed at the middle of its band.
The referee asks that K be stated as 3.66 AA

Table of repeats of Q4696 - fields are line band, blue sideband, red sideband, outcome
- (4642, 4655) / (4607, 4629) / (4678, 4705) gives 0.066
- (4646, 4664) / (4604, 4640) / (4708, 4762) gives 0.104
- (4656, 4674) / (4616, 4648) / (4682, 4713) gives 0.059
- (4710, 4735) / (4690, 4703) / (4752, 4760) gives -0.112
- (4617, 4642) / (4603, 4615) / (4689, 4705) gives 0.003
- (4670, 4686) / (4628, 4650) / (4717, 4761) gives 0.058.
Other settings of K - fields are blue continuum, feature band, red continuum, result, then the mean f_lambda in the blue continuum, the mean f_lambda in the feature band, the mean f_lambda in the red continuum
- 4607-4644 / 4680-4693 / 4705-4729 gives 0.90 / 42.6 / 38.8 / 41.3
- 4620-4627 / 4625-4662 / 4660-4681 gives -0.23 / 42.7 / 40.8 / 37.7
